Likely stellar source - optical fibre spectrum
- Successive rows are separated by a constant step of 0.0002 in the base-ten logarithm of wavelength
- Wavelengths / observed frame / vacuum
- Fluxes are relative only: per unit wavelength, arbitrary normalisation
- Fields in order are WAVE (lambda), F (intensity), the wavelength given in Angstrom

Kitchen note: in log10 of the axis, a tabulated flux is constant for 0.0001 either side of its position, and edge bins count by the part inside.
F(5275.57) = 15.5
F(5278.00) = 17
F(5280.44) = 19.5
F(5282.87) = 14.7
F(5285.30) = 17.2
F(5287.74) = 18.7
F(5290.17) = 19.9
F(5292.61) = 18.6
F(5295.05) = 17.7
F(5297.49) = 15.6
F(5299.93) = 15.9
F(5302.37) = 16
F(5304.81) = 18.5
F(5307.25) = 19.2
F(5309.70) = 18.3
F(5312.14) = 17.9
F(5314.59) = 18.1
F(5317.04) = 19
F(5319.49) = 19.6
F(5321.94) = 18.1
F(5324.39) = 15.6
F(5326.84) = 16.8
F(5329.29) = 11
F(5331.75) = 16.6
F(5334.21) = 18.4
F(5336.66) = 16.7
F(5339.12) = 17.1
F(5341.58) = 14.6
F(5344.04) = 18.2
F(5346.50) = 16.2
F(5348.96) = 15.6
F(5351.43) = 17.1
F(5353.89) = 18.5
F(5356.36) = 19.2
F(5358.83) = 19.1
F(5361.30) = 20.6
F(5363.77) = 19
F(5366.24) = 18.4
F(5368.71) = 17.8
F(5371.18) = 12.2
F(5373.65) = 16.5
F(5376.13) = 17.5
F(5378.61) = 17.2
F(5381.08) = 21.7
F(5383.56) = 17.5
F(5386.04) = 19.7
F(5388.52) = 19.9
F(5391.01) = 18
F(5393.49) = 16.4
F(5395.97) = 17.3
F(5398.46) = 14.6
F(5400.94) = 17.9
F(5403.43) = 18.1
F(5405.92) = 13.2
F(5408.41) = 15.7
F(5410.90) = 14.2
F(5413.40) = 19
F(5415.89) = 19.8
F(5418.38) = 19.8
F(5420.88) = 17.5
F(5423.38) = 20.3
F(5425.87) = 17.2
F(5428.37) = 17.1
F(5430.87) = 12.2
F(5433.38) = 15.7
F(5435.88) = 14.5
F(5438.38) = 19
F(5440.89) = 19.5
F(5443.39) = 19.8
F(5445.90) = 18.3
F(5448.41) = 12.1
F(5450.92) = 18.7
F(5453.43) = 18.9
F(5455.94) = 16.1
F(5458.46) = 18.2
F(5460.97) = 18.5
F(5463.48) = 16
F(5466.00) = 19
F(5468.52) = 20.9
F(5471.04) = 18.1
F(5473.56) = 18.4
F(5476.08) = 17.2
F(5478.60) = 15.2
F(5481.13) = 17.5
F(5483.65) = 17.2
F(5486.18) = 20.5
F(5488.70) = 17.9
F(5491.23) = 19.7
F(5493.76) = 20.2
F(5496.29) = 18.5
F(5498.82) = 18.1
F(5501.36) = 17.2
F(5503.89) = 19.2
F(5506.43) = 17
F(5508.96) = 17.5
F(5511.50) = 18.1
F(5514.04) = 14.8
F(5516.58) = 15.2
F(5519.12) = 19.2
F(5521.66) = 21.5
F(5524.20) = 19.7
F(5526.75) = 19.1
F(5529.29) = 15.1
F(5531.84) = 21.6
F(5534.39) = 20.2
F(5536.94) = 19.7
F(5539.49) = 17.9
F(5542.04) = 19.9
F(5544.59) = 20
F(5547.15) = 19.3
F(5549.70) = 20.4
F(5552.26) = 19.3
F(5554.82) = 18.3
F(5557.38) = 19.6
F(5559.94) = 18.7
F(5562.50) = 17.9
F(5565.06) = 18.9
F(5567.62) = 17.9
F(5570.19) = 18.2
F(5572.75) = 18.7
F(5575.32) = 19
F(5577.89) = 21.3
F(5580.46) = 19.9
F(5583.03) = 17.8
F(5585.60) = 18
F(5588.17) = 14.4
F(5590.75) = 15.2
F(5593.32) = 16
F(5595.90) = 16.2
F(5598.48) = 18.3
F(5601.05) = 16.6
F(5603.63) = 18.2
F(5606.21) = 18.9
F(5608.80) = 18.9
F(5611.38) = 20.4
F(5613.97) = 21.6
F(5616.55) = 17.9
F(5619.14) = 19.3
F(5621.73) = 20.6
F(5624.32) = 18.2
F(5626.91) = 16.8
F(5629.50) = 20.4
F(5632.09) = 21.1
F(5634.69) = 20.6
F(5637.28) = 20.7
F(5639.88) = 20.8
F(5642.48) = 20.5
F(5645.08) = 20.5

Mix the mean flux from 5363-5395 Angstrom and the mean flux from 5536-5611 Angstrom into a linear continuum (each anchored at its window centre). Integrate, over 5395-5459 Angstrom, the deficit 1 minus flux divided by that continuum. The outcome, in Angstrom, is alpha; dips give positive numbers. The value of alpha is 3.10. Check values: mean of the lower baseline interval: 17.8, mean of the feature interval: 17.1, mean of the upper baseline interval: 18.4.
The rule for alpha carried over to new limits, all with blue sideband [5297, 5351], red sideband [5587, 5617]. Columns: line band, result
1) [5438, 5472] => -1.4 Angstrom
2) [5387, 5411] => 0.7 Angstrom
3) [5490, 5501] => -1.0 Angstrom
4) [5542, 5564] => -2.0 Angstrom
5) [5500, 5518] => 0.5 Angstrom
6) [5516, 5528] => -1.1 Angstrom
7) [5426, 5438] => 1.3 Angstrom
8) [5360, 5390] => -1.8 Angstrom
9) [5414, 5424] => -1.2 Angstrom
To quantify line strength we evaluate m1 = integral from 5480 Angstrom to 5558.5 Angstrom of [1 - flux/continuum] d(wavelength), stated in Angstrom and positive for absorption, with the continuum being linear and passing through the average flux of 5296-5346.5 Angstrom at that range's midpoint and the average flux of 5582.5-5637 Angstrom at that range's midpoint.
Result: -3.10 Angstrom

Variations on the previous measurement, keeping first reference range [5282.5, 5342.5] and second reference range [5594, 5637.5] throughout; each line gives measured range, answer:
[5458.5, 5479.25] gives 0.2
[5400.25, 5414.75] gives 1.2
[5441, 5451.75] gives 0.4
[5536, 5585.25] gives -1.0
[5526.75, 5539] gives -0.4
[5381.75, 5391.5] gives -0.7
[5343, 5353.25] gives 0.4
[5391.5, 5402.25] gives 0.7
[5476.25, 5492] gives 0.3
